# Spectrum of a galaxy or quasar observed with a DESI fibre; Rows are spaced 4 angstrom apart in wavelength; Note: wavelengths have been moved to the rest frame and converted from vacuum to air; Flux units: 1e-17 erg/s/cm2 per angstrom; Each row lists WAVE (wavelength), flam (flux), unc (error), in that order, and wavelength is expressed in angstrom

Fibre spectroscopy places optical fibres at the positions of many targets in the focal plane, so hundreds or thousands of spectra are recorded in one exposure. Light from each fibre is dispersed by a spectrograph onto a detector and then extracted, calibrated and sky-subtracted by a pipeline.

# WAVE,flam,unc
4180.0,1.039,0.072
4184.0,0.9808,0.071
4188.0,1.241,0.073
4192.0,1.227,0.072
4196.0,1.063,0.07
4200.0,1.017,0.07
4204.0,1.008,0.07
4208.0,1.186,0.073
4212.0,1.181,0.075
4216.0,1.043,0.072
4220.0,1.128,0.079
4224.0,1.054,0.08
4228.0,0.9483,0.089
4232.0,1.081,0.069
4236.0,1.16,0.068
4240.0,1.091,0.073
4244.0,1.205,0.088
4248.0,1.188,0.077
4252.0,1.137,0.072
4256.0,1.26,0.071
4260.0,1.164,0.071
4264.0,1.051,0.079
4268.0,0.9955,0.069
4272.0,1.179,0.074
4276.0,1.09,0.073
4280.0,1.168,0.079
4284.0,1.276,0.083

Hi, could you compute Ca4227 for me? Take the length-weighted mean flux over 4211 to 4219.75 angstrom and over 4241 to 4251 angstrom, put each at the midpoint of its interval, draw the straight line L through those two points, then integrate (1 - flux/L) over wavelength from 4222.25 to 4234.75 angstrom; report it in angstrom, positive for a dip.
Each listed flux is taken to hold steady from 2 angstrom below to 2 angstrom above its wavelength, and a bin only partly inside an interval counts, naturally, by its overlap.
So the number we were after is 1.14 angstrom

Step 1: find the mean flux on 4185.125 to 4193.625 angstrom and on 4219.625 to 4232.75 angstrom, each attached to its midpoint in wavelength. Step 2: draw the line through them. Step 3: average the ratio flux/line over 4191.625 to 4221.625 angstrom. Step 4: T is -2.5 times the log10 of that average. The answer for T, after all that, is 0.03 mag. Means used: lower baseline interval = 1.21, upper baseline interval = 1.04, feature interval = 1.1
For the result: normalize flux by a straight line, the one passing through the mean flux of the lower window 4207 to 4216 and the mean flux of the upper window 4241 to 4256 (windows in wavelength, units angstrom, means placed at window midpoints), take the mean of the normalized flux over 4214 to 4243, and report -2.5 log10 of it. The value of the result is 0.086 mag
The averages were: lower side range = 1.15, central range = 1.08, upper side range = 1.18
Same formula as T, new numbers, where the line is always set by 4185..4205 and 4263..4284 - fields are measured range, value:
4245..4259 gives -0.07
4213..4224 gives 0.02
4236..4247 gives -0.04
